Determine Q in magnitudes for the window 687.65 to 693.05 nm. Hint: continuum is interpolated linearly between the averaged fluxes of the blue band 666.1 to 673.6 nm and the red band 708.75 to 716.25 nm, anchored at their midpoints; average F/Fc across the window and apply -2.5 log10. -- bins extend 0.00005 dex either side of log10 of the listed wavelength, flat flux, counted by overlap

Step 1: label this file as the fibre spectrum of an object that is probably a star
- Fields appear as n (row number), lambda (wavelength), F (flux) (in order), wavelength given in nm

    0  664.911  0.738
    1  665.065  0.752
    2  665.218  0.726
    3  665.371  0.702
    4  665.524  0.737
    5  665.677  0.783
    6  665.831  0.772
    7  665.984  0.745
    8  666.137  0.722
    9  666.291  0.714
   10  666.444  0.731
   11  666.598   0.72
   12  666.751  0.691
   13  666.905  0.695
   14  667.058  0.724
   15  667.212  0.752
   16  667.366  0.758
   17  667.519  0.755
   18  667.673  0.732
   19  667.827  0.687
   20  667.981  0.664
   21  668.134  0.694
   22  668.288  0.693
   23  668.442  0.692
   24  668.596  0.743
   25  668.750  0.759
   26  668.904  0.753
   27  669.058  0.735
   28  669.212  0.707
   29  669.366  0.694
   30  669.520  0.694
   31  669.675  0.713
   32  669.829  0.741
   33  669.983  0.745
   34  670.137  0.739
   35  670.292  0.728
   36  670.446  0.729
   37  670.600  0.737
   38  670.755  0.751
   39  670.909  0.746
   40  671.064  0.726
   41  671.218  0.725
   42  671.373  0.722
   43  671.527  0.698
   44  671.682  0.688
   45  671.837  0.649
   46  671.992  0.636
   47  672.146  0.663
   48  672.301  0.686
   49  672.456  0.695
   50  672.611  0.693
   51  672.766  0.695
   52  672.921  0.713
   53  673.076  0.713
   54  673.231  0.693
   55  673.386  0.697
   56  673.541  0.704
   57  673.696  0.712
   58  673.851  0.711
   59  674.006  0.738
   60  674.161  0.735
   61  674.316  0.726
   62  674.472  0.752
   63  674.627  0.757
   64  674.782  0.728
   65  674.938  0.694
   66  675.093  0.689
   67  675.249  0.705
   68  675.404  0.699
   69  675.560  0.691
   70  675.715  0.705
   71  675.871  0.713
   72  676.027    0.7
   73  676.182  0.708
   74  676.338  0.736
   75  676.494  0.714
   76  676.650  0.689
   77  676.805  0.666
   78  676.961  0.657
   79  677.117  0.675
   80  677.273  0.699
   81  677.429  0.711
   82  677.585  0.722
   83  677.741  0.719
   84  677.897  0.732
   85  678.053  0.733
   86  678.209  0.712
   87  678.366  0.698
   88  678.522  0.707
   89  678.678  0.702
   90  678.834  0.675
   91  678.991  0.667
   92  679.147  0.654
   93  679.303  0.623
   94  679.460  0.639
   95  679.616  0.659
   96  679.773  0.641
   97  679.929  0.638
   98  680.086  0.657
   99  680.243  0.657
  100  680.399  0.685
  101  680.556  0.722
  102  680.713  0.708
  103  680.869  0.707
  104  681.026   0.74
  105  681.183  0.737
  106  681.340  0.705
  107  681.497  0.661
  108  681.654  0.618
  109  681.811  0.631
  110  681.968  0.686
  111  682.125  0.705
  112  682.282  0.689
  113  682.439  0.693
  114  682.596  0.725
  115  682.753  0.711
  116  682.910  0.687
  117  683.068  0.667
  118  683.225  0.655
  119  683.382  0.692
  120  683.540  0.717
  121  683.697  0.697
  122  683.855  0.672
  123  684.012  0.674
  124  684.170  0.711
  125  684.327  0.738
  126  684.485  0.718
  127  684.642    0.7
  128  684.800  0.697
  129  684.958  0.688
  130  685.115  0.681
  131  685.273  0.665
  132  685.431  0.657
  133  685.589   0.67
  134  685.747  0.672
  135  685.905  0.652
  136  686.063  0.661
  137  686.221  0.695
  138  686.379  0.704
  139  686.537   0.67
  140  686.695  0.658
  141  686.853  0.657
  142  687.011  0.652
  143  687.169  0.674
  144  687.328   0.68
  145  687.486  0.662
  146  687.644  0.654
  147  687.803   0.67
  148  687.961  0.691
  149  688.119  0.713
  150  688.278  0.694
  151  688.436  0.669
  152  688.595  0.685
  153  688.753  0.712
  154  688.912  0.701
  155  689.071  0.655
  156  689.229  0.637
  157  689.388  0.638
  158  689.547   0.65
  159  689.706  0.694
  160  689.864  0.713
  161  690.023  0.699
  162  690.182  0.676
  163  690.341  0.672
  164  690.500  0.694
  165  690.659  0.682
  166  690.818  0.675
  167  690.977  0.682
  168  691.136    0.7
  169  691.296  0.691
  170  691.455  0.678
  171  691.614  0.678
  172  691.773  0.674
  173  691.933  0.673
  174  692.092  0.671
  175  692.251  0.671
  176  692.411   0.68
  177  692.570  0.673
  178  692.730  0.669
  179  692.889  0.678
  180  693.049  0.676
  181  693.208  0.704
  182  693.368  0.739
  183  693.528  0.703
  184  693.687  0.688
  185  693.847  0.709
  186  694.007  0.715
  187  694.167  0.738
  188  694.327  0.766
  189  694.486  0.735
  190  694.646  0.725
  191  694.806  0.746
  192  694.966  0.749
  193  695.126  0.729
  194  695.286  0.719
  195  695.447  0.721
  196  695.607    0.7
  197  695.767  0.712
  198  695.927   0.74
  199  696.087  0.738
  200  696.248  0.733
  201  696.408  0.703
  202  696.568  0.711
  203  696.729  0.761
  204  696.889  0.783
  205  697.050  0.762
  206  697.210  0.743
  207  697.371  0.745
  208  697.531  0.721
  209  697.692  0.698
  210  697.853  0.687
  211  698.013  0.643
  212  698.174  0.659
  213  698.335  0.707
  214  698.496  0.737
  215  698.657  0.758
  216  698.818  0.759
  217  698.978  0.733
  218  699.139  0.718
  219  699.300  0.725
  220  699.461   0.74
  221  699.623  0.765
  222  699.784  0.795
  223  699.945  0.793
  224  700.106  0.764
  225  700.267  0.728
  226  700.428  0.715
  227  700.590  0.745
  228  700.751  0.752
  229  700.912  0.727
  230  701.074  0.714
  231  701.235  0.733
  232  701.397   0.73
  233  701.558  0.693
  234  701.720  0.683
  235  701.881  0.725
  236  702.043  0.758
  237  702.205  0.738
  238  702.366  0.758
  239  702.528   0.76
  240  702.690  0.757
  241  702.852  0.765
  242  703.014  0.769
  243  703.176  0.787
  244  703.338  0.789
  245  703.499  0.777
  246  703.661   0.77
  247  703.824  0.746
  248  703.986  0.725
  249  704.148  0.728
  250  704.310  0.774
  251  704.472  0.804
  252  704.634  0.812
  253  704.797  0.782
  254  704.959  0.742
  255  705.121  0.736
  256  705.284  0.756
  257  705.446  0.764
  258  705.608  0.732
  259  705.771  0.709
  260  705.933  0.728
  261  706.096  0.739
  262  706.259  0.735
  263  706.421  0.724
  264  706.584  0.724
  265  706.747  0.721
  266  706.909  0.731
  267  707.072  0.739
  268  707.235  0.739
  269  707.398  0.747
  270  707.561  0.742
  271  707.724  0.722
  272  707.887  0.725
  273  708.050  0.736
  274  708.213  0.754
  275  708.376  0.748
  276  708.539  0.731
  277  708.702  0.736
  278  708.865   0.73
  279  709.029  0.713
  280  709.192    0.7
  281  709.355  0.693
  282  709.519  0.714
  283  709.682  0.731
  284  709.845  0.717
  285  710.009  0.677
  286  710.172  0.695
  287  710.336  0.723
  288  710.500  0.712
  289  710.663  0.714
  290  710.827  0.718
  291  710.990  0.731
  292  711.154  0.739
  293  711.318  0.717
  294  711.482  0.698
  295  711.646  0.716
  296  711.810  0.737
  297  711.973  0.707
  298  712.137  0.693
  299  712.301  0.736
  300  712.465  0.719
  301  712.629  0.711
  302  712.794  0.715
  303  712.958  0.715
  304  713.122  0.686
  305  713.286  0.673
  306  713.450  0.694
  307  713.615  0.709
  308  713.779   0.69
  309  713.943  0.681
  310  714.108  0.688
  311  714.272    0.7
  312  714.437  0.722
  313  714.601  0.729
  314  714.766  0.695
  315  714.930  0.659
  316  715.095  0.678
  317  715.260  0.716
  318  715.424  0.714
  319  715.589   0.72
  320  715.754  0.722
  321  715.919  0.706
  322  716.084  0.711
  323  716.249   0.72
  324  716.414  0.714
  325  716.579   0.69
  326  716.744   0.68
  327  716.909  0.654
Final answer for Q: 0.05 mag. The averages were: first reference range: 0.713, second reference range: 0.708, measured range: 0.679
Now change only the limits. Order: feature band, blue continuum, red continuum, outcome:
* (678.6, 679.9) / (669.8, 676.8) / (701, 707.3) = 0.10 mag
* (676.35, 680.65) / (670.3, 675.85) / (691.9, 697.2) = 0.04 mag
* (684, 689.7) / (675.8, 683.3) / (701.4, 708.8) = 0.04 mag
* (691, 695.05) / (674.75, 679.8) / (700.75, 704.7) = 0.04 mag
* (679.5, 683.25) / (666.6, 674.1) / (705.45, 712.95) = 0.05 mag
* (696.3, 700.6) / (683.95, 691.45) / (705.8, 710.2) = -0.04 mag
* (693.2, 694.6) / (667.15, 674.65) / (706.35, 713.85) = -0.01 mag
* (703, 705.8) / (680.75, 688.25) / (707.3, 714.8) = -0.08 mag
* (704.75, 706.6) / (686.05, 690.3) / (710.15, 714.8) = -0.06 mag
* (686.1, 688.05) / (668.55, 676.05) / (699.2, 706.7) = 0.09 mag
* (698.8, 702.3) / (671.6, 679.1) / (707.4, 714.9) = -0.04 mag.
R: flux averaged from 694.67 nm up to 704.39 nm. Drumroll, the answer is 0.737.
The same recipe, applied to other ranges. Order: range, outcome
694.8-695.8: 0.724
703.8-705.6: 0.761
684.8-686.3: 0.672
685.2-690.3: 0.674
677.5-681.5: 0.689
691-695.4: 0.703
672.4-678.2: 0.709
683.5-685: 0.701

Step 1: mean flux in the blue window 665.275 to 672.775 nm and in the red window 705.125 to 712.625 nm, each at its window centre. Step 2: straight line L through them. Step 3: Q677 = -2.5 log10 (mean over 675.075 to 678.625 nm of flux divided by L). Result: 0.02 mag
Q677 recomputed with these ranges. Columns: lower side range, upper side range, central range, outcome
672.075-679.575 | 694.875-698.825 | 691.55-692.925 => 0.070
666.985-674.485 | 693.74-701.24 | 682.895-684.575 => 0.045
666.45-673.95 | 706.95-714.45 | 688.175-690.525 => 0.054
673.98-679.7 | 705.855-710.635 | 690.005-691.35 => 0.041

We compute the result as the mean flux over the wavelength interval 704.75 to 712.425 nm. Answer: 0.726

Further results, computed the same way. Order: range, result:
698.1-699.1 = 0.726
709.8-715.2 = 0.706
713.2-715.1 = 0.694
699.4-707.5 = 0.747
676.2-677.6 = 0.696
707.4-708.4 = 0.738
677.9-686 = 0.685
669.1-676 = 0.711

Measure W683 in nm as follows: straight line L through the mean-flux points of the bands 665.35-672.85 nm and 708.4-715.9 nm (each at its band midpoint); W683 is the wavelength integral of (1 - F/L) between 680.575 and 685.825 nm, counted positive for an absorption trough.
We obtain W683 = 0.18 nm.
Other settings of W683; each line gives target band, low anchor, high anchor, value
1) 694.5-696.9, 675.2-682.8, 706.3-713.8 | -0.08 nm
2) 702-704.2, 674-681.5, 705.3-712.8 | -0.12 nm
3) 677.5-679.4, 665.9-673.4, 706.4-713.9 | 0.05 nm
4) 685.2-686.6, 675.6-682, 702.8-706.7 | 0.07 nm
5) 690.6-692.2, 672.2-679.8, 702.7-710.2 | 0.09 nm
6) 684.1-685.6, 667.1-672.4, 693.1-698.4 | 0.05 nm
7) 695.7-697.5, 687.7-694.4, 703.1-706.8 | -0.06 nm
